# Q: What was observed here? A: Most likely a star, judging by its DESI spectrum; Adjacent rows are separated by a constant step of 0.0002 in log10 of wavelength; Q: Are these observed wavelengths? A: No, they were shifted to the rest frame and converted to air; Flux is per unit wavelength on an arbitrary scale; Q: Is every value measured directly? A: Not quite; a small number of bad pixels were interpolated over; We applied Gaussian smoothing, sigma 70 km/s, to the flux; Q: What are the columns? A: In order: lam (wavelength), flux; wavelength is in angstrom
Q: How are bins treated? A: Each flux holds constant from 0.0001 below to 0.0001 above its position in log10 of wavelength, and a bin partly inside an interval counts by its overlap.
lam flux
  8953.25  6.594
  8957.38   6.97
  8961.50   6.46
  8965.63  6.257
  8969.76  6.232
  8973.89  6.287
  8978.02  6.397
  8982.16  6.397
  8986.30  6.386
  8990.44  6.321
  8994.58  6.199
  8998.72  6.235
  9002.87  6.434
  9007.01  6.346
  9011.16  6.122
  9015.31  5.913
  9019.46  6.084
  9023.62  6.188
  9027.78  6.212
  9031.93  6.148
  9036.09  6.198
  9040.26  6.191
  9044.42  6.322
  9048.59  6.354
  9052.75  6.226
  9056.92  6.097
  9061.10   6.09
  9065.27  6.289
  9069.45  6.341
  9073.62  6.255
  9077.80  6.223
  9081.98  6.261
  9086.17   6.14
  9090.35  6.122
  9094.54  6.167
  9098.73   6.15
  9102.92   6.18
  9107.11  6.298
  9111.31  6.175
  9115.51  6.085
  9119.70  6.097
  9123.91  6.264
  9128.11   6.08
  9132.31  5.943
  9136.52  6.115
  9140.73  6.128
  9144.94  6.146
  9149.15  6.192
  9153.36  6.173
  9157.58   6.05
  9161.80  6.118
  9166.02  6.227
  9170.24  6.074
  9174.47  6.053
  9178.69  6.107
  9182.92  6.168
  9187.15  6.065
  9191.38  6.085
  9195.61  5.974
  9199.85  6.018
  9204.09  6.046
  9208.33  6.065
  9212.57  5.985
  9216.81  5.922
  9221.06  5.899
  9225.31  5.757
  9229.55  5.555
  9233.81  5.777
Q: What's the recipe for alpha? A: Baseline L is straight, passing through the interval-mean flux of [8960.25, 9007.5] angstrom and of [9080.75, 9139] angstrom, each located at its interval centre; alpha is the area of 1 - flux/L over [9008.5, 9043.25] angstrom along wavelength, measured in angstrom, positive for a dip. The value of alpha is 0.70 angstrom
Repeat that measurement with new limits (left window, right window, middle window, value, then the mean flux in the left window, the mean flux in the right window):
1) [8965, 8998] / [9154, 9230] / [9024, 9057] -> 0.0 angstrom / 6.31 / 6.02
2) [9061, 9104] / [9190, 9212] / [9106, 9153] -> 0.0 angstrom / 6.21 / 6.03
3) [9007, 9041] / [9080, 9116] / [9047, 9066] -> -0.1 angstrom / 6.14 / 6.18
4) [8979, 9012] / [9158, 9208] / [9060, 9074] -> -0.1 angstrom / 6.31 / 6.08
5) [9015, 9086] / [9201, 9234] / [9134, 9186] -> -1.1 angstrom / 6.2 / 5.88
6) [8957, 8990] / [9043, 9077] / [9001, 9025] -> 0.6 angstrom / 6.39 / 6.24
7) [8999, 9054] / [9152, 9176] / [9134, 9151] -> 0.0 angstrom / 6.21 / 6.11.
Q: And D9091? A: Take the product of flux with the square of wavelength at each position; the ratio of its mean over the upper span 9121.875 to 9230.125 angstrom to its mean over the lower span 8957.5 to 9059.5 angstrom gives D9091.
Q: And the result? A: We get 1.00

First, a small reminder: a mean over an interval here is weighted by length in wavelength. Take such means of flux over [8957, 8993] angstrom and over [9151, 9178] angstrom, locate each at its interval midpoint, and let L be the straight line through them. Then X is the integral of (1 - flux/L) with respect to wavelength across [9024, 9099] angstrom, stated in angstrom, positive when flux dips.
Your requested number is 0.6 angstrom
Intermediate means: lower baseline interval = 6.38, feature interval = 6.21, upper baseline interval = 6.12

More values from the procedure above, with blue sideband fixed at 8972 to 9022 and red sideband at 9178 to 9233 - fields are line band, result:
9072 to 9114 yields -0.5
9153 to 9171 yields -0.3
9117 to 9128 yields -0.1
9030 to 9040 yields 0.0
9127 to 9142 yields 0.0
